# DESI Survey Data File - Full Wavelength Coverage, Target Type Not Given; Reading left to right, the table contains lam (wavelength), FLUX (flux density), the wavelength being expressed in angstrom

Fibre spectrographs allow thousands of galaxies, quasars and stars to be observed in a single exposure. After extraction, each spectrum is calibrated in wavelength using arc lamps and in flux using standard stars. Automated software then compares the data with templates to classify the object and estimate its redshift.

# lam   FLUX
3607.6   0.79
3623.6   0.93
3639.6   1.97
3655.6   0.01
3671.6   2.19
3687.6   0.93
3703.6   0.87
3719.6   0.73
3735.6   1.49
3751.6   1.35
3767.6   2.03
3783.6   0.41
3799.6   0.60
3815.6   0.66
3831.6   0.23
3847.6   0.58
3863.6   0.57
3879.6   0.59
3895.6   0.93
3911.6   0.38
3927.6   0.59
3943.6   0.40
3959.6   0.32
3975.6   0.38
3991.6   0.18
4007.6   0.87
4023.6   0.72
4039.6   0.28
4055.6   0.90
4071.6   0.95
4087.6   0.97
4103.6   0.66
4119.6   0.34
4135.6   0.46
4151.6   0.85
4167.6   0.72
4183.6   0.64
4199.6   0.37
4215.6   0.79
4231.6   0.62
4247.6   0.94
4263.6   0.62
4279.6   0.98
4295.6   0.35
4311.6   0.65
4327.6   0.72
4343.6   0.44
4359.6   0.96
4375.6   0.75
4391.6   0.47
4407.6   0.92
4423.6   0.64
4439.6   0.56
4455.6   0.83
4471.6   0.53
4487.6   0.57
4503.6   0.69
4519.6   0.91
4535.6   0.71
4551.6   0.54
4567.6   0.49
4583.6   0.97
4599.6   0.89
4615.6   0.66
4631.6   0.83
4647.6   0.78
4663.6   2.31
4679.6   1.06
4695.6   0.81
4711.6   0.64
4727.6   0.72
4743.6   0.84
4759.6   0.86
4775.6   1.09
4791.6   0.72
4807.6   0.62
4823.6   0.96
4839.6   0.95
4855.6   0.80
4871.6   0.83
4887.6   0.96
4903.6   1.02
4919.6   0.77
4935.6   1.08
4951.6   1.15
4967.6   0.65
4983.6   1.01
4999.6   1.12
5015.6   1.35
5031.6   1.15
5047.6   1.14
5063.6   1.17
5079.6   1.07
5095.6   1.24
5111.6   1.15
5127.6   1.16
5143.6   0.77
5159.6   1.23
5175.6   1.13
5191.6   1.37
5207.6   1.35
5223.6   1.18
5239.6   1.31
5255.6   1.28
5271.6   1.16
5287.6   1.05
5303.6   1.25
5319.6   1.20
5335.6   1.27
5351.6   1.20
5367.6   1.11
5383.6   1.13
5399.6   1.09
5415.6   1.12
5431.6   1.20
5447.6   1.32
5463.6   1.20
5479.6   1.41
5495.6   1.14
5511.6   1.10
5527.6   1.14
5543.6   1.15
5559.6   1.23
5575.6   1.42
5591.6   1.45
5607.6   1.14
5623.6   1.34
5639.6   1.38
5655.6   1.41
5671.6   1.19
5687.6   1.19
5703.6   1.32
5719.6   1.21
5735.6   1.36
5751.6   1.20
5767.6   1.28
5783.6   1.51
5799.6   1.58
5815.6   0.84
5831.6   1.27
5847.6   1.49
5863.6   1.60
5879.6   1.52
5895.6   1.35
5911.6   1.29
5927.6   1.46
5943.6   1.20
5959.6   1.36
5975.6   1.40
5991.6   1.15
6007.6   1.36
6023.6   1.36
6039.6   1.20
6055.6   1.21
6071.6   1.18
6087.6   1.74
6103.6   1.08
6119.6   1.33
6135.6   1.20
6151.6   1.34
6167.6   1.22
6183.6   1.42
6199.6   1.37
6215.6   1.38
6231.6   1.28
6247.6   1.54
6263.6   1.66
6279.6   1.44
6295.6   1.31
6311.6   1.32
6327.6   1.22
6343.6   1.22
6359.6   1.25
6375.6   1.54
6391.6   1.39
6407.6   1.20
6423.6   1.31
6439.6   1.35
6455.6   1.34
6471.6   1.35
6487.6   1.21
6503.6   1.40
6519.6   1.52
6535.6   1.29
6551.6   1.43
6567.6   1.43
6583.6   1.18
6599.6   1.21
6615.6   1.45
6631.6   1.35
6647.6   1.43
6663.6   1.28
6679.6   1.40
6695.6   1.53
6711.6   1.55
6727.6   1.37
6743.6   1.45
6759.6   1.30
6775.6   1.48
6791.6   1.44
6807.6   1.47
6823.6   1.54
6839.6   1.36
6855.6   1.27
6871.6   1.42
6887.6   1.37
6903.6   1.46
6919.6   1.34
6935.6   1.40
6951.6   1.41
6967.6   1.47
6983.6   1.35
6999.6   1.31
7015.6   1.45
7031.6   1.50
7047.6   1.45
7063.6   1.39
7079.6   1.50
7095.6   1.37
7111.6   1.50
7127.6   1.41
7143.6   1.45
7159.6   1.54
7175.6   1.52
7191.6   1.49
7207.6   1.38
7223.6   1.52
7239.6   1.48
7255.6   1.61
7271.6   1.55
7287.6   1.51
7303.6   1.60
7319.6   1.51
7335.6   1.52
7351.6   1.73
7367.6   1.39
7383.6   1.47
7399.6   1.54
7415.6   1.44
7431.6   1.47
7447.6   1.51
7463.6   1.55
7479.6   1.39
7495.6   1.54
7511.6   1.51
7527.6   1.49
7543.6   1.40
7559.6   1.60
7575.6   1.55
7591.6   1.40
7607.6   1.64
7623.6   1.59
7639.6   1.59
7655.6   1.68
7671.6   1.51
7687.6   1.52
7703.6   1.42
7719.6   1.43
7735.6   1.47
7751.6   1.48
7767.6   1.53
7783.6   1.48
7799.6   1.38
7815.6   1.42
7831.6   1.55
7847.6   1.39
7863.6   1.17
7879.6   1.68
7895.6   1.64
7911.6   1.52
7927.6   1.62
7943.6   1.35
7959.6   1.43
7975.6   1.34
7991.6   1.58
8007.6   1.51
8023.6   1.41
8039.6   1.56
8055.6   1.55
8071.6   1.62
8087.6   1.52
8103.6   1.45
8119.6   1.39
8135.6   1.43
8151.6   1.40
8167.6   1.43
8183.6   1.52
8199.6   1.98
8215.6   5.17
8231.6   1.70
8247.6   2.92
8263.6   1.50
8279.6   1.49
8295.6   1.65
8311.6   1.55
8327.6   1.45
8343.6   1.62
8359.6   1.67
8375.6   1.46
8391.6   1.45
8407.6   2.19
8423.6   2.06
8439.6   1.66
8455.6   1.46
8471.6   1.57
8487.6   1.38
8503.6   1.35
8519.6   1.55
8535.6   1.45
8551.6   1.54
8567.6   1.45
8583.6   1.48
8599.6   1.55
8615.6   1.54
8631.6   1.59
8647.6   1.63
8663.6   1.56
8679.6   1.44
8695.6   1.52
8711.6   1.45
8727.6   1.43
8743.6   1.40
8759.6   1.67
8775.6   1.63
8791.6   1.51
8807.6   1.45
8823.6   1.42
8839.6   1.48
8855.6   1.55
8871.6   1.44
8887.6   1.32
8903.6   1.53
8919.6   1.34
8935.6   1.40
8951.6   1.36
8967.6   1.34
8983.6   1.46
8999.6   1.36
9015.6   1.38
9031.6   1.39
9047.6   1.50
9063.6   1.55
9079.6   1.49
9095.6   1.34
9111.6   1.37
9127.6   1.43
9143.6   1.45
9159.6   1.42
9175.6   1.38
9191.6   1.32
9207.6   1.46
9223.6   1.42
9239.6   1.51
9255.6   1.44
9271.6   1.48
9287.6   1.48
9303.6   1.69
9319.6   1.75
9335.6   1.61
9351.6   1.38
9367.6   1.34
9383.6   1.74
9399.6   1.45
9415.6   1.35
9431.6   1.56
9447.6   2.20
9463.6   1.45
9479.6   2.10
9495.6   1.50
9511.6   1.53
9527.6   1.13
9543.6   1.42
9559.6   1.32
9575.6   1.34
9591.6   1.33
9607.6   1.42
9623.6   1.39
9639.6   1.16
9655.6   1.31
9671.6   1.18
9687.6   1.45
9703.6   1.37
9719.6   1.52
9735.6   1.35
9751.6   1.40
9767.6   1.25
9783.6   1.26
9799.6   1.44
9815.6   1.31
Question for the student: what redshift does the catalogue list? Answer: 0.252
